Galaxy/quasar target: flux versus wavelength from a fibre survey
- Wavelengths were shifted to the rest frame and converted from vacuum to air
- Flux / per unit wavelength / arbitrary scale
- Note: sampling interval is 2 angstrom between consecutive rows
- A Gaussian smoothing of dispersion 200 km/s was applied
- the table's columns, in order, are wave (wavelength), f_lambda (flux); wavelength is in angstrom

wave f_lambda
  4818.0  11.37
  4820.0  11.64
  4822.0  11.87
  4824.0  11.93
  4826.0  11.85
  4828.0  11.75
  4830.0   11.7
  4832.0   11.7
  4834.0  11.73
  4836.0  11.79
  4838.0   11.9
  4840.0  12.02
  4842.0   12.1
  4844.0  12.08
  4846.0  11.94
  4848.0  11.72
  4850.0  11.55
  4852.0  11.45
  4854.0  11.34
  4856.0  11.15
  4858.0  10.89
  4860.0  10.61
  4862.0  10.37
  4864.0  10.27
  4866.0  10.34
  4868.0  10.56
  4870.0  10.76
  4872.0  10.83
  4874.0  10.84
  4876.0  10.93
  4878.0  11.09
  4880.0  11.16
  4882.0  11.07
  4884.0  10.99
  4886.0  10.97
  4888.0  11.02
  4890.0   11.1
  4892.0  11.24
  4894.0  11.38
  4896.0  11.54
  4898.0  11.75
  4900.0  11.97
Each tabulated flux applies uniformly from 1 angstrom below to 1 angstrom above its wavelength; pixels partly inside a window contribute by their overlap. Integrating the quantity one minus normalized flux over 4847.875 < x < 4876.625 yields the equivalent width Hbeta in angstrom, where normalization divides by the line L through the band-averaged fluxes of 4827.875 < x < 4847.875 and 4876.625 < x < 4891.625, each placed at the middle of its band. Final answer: 1.4 angstrom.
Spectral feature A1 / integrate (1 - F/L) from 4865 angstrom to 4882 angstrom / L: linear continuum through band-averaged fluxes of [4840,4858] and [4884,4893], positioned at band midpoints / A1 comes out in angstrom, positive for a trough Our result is 0.7 angstrom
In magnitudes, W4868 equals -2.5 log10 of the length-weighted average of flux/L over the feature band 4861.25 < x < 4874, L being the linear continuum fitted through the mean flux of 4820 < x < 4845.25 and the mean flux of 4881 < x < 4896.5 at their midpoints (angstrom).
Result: 0.09 mag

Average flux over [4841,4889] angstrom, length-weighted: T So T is 11.1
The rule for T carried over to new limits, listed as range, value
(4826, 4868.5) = 11.4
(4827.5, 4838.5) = 11.8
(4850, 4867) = 10.8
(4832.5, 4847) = 11.9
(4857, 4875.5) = 10.6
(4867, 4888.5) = 10.9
